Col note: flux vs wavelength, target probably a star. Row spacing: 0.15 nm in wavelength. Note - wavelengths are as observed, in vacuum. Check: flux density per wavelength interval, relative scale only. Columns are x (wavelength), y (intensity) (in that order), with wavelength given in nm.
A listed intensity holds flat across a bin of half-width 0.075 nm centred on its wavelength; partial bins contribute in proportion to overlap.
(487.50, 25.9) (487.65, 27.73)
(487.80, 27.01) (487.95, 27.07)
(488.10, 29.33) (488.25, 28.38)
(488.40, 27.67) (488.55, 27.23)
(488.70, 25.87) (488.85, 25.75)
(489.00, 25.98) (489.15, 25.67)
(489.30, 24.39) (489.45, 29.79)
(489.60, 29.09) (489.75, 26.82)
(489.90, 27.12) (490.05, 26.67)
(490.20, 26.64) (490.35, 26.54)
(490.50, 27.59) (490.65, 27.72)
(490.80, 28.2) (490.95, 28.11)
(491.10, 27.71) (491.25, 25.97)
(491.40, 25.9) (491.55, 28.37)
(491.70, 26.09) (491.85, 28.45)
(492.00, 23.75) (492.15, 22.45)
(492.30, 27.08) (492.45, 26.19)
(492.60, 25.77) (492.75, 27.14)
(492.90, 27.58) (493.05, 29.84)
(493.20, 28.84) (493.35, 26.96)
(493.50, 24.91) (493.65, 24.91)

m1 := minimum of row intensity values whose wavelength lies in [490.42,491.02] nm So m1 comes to 27.59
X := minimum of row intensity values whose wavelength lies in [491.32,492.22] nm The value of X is 22.45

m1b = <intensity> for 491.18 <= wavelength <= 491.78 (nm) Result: 26.6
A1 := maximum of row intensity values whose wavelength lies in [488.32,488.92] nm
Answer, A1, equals 27.67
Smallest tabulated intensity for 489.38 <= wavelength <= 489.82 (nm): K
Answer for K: 26.82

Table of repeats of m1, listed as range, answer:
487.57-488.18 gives 27.01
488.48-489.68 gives 24.39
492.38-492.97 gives 25.77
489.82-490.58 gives 26.54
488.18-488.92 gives 25.75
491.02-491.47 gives 25.9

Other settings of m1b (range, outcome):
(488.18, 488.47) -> 28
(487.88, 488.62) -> 27.9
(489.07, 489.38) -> 25.1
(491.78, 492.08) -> 26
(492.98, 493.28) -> 29.3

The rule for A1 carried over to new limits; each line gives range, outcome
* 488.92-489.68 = 29.79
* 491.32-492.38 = 28.45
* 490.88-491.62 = 28.37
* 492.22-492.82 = 27.14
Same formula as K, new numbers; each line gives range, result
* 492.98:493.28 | 28.84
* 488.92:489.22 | 25.67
